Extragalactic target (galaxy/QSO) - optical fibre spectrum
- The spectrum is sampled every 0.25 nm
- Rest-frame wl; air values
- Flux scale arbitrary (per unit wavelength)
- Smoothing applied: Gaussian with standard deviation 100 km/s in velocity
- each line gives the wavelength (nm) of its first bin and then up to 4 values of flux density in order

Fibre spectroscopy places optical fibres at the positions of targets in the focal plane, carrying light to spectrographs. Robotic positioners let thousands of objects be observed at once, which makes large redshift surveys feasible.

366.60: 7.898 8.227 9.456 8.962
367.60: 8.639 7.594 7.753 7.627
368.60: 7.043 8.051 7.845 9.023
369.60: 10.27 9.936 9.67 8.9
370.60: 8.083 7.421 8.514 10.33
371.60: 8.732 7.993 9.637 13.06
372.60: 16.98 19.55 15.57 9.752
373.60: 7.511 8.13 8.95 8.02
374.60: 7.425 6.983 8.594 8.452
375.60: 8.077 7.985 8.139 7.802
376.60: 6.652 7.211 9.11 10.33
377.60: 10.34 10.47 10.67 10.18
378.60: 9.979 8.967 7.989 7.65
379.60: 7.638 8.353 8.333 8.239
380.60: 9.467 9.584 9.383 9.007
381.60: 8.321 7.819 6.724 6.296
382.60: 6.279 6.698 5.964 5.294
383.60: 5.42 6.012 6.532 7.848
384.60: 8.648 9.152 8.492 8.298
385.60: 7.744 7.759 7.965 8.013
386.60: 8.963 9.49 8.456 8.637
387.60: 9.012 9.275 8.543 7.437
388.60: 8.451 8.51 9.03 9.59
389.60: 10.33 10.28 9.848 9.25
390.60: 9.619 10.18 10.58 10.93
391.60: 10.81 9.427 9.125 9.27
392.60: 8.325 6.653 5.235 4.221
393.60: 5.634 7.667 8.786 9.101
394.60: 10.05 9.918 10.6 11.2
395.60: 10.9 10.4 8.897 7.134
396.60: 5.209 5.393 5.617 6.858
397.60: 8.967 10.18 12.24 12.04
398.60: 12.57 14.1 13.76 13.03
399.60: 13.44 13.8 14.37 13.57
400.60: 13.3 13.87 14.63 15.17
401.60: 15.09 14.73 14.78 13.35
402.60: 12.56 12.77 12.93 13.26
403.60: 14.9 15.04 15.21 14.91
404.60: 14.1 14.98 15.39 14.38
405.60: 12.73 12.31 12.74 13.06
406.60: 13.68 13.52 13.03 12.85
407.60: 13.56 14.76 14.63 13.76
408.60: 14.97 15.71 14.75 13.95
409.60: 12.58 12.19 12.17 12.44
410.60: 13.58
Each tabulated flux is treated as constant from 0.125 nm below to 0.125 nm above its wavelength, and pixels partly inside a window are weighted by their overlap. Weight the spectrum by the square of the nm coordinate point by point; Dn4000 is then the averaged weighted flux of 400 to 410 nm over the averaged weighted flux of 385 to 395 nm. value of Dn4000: 1.72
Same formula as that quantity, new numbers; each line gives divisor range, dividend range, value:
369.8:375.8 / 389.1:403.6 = 1.23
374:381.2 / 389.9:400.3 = 1.23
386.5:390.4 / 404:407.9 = 1.66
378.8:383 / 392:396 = 1.15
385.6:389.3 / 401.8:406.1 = 1.78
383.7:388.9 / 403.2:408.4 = 1.87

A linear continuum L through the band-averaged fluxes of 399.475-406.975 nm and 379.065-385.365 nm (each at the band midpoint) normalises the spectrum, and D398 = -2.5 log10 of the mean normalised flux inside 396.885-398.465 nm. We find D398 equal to 0.33 mag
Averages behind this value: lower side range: 7.66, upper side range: 14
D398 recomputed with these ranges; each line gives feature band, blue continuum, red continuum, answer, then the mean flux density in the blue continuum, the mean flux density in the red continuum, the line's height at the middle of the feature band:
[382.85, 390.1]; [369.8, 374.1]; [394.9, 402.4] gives 0.33 mag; 10.5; 11.6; 11.1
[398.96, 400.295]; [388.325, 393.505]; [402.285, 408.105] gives -0.15 mag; 8.92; 13.8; 11.9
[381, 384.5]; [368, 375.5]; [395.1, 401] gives 0.40 mag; 9.53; 10.9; 10.1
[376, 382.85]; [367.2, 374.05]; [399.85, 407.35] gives 0.26 mag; 9.72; 13.9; 10.8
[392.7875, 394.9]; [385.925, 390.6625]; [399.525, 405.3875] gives 0.43 mag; 8.96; 14.2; 11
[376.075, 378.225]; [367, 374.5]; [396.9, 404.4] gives 0.15 mag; 9.63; 12.9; 10.3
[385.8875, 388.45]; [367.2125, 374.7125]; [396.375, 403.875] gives 0.28 mag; 9.57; 12.3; 11.1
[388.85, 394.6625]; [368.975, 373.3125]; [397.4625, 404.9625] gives 0.39 mag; 10.7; 13.6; 12.7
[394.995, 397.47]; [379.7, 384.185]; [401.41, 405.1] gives 0.41 mag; 7.44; 14.2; 12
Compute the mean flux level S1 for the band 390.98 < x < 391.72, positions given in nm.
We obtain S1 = 10.8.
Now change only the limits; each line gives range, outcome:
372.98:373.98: 10.2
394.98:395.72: 10.9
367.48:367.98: 8.11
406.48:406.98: 13.6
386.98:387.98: 8.85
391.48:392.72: 9.39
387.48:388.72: 8.54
